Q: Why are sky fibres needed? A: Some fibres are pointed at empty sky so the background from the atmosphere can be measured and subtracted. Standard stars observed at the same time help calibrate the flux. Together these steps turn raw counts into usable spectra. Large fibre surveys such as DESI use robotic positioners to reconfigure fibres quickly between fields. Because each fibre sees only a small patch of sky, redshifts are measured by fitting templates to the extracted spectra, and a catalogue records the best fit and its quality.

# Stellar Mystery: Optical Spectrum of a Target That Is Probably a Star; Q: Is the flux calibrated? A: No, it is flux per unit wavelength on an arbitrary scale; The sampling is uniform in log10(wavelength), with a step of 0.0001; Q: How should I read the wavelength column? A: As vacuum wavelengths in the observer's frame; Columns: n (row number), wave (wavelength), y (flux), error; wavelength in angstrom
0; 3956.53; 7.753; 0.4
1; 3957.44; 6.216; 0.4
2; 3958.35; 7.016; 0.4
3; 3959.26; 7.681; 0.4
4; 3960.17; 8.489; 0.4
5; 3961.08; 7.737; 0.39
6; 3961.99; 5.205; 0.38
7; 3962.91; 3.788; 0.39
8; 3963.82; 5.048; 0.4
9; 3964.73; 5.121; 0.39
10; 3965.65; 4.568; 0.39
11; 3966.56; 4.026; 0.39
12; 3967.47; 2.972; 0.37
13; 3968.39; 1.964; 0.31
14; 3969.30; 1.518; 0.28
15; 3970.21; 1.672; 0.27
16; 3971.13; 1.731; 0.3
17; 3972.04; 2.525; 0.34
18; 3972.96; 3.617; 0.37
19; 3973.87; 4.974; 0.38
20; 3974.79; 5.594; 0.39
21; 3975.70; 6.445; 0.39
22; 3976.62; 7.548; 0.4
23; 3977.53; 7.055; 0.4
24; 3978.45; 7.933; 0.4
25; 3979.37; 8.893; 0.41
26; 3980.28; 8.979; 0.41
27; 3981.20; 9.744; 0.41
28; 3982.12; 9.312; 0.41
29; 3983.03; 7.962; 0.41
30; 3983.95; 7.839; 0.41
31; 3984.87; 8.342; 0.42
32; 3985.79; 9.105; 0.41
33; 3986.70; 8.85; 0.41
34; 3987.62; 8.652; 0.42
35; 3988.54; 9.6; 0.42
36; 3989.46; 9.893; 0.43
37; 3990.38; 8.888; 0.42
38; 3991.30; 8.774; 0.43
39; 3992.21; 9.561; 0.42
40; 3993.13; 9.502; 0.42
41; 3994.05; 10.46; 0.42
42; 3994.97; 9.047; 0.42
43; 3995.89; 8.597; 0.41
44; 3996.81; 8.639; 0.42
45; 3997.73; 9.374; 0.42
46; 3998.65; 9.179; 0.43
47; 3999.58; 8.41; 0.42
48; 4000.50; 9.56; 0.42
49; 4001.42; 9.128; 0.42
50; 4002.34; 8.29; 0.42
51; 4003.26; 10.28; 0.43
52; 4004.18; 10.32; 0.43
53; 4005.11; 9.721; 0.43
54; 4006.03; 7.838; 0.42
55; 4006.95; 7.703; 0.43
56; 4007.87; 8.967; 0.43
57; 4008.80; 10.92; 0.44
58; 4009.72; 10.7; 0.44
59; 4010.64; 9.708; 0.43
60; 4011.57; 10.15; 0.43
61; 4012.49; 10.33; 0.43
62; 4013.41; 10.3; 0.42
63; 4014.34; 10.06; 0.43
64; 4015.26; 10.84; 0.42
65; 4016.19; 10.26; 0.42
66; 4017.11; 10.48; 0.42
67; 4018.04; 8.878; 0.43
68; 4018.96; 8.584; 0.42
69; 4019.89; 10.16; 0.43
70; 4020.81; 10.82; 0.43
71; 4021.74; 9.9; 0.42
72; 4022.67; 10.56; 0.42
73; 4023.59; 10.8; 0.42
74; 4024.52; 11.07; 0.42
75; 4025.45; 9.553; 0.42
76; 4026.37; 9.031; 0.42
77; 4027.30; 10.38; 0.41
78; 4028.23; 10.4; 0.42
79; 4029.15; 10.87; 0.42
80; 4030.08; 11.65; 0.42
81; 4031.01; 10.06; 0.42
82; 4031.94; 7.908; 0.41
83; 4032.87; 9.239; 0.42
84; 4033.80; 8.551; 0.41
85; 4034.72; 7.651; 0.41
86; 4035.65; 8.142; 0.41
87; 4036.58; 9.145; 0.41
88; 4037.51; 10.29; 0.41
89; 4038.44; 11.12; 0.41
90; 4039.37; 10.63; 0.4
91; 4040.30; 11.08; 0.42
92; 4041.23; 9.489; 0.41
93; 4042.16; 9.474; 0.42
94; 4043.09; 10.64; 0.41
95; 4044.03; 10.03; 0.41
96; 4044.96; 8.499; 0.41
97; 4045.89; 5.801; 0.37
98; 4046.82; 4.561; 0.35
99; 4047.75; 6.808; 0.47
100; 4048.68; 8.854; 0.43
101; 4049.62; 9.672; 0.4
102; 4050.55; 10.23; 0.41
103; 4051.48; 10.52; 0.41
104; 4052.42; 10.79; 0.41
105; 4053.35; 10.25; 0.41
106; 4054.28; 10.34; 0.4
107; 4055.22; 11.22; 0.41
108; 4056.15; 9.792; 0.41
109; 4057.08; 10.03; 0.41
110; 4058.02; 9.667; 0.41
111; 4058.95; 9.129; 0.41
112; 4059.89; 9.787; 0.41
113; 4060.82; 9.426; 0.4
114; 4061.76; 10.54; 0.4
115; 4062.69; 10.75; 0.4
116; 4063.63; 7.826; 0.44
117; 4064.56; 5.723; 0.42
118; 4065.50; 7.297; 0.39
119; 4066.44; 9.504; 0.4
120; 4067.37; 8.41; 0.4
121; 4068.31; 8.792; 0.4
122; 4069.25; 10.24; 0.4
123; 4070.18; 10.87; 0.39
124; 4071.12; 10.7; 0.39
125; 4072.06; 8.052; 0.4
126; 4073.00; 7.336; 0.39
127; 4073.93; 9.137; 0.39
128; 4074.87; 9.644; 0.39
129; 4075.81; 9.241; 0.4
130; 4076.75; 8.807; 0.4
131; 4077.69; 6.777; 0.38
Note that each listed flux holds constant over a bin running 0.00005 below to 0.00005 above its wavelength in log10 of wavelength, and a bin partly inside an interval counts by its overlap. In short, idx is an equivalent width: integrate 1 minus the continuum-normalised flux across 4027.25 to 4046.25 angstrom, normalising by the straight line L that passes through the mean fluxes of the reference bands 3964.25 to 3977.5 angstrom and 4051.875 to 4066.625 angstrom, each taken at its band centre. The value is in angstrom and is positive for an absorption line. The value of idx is -3.5 angstrom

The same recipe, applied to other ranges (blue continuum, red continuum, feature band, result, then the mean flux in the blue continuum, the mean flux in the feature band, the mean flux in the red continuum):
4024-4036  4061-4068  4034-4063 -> -1.36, 9.6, 9.48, 8.61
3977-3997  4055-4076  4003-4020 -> -1.48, 8.89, 9.78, 9.24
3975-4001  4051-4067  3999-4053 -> -2.36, 8.76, 9.58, 9.56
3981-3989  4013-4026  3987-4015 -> -0.01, 8.79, 9.43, 10.2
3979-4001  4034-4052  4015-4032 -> -2.04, 9.05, 10.2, 9.08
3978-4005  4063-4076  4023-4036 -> -1.09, 9.08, 9.69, 8.78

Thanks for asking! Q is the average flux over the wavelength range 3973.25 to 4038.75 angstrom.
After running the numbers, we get 9.25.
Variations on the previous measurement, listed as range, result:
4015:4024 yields 10.1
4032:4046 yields 9.37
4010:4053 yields 9.66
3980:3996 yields 9.07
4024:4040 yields 9.76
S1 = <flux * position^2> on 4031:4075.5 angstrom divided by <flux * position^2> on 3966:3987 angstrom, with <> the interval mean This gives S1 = 1.60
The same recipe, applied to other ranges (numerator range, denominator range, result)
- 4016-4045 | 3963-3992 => 1.58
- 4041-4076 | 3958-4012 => 1.26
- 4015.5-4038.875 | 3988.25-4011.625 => 1.07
